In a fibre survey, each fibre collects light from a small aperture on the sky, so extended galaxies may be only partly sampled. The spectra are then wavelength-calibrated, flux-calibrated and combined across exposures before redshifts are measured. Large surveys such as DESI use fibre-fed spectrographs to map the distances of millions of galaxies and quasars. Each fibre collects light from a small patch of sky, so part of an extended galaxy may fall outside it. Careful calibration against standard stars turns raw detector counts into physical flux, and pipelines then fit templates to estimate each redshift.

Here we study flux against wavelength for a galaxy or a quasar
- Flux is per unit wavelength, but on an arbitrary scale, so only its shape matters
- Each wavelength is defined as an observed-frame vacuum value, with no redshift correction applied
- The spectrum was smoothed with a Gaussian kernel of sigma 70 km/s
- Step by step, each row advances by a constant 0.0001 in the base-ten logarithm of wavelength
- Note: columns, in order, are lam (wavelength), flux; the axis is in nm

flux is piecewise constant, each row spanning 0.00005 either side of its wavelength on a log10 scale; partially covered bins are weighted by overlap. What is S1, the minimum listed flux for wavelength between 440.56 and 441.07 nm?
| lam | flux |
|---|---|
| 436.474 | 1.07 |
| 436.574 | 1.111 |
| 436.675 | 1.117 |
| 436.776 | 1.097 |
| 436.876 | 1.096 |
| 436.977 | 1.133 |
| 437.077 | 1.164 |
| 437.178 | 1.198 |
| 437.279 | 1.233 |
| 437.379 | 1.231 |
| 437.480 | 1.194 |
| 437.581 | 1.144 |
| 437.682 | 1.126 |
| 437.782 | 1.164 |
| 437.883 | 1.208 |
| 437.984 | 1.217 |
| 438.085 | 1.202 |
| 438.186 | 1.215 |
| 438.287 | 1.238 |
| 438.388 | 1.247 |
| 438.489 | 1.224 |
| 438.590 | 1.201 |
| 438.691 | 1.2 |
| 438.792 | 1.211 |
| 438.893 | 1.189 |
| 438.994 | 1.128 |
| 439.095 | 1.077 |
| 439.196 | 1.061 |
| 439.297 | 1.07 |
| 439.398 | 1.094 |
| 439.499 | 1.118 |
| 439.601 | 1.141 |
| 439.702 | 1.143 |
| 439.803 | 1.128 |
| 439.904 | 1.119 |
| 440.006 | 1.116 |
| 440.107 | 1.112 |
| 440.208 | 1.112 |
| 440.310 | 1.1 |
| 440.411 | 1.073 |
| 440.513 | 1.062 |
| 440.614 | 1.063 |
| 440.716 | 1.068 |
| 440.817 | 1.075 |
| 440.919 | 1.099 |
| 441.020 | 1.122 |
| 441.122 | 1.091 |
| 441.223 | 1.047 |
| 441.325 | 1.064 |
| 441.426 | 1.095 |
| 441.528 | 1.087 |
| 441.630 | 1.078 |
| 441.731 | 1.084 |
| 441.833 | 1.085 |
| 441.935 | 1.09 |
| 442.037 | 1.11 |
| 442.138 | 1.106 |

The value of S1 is 1.063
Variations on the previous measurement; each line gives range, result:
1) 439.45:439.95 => 1.118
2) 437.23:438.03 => 1.126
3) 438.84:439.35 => 1.061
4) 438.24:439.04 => 1.128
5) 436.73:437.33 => 1.096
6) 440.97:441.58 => 1.047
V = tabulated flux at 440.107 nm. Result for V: 1.112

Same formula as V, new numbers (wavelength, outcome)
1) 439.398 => 1.094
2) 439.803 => 1.128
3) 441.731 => 1.084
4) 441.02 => 1.122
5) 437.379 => 1.231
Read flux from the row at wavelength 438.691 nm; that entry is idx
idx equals 1.2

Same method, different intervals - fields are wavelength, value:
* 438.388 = 1.247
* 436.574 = 1.111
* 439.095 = 1.077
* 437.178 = 1.198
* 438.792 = 1.211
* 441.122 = 1.091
